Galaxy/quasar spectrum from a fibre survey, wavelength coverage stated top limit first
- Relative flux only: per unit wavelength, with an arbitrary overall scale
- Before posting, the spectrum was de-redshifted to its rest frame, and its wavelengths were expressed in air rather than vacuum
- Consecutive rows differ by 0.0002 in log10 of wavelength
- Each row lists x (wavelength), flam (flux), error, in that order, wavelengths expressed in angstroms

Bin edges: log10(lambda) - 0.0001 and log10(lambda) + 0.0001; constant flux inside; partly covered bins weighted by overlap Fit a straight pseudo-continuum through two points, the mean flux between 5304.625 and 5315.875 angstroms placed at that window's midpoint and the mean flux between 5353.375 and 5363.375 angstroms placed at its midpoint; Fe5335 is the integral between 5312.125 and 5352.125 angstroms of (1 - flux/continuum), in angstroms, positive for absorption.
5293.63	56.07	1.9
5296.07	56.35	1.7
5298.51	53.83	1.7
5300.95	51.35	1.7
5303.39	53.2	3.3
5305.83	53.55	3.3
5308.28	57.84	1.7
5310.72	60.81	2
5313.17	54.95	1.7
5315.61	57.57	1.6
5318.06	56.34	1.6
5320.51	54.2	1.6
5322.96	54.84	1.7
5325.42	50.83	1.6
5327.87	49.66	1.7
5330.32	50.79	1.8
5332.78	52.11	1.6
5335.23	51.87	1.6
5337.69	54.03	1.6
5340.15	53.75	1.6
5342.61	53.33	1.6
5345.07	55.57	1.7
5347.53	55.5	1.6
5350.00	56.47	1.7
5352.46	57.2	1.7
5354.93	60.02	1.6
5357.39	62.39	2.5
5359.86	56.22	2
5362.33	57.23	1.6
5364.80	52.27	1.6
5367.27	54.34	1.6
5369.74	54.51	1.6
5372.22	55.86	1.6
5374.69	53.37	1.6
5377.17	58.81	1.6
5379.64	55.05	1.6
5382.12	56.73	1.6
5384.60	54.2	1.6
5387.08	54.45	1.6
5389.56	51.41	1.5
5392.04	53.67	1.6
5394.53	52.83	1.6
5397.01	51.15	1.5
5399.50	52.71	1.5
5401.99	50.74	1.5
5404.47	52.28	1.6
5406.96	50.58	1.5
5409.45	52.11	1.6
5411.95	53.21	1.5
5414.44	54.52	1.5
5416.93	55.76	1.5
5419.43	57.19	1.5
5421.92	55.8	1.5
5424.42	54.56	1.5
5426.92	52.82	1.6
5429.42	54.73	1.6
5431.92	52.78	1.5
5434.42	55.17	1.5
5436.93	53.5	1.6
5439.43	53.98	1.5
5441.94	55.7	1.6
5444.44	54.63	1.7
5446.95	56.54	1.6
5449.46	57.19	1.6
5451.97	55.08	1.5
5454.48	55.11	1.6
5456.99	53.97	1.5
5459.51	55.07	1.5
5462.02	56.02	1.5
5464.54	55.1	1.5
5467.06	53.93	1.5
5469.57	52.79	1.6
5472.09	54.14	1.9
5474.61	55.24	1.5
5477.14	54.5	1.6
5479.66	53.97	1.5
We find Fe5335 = 2.7 angstroms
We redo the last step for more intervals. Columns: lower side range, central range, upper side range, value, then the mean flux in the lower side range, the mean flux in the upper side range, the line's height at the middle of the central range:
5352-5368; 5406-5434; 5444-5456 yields 1.1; 57.2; 55.7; 56.2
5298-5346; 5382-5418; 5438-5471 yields 1.1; 54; 55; 54.6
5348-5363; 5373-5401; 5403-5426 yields 0.9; 58.1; 54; 55.9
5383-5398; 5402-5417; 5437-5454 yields 0.3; 53.1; 55.4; 53.9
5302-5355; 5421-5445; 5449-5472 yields 0.2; 54.6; 54.8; 54.8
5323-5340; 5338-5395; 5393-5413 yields -3.9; 51.9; 51.9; 51.9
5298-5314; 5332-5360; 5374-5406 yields -0.7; 55.1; 53.6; 54.4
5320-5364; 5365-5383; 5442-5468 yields -0.1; 54.8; 55.3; 54.9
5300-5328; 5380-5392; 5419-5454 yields 0.1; 54.8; 54.9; 54.9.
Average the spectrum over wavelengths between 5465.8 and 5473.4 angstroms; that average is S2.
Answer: 53.7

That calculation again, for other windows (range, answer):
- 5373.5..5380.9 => 55.8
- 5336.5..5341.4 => 53.9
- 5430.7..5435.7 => 53.9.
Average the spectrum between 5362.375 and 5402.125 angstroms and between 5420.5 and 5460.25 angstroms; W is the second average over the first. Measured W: 1.0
